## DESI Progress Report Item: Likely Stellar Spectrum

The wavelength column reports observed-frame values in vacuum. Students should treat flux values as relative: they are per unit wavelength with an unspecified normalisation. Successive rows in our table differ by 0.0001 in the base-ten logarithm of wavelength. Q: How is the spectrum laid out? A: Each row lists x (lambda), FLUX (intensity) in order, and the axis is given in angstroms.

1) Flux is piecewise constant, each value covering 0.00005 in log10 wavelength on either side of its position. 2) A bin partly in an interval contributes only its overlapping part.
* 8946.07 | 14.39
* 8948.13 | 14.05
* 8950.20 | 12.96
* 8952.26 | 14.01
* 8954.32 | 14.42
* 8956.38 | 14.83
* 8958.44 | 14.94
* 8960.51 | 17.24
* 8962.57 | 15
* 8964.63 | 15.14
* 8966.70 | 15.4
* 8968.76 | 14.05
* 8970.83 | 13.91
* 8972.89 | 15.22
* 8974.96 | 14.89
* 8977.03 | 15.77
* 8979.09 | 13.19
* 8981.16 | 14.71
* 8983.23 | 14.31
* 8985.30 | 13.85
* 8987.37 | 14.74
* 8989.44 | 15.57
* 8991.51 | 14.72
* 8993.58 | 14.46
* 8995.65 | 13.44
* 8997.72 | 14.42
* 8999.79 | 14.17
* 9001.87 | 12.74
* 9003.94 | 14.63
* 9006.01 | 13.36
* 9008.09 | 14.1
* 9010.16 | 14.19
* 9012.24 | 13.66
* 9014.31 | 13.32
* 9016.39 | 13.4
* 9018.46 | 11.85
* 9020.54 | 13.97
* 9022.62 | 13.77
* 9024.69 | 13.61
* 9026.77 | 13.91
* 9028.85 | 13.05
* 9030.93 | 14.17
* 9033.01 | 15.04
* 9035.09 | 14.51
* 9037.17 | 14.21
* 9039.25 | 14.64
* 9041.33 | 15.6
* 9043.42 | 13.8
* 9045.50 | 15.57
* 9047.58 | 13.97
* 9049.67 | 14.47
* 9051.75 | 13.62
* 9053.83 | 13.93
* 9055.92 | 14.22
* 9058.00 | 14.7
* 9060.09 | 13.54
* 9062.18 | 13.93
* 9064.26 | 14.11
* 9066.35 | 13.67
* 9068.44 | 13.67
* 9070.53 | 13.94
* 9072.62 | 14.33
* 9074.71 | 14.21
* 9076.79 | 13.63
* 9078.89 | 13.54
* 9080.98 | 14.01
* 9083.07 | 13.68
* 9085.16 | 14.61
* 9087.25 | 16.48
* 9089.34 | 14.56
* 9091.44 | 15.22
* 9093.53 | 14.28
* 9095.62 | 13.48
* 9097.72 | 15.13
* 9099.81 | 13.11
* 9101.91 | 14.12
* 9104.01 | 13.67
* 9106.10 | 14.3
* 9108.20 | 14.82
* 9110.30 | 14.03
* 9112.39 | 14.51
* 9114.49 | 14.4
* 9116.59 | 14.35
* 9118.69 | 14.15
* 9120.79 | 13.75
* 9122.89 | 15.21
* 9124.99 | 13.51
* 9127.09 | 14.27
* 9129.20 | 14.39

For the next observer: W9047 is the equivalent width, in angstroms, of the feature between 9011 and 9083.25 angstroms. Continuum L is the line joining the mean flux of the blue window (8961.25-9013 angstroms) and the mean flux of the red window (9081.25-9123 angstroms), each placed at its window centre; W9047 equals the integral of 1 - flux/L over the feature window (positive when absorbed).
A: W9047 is 2.0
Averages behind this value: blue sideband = 14.4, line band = 14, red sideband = 14.4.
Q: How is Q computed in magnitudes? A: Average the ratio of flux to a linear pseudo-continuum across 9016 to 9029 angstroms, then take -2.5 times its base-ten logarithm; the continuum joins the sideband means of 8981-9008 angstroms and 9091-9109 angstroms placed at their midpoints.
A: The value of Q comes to 0.065 mag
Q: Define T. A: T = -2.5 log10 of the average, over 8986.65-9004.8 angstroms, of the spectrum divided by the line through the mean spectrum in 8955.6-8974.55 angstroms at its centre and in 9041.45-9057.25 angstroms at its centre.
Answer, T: 0.04 mag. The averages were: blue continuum 15.1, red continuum 14.3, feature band 14.3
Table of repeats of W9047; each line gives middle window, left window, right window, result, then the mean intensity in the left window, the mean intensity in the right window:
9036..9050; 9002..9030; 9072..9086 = -0.9 angstroms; 13.6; 14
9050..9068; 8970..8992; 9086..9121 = 0.6 angstroms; 14.6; 14.4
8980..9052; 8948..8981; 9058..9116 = 1.9 angstroms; 14.7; 14.2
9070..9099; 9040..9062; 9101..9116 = -0.1 angstroms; 14.3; 14.3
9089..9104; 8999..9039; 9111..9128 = -0.1 angstroms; 13.8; 14.3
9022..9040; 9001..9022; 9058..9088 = -0.5 angstroms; 13.5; 14.1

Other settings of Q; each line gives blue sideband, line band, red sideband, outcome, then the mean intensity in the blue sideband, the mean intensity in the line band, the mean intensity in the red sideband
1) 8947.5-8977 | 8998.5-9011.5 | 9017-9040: 0.025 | 14.8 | 13.9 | 13.9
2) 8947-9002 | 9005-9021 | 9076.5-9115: 0.079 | 14.6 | 13.5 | 14.3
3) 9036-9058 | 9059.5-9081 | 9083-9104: 0.044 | 14.4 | 13.9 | 14.5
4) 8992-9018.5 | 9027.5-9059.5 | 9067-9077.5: -0.036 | 13.8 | 14.3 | 14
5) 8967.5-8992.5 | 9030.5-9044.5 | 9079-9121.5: -0.009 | 14.6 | 14.6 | 14.3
